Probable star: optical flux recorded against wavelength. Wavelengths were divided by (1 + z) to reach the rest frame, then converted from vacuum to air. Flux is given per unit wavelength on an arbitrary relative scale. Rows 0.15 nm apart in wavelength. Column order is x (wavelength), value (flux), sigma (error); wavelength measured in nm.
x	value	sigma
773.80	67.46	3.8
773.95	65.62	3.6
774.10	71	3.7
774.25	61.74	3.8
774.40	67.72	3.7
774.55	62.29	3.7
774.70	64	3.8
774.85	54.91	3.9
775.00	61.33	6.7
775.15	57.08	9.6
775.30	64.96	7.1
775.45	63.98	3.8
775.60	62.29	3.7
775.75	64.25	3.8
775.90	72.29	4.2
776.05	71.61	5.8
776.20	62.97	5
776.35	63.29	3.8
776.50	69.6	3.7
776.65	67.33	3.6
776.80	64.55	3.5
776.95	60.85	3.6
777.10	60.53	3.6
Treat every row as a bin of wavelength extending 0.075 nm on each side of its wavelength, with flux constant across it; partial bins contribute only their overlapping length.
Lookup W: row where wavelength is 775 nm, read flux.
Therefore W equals 61.33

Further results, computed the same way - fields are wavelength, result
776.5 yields 69.6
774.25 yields 61.74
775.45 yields 63.98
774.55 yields 62.29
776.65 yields 67.33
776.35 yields 63.29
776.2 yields 62.97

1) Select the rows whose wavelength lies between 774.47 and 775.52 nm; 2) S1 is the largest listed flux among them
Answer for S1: 64.96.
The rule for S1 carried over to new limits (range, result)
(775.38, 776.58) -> 72.29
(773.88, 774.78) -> 71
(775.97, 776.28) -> 71.61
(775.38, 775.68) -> 63.98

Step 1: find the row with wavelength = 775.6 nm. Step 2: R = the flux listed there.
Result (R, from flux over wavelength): 62.29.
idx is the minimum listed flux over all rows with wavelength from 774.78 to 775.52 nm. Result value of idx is 54.91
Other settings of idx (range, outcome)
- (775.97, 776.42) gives 62.97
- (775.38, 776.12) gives 62.29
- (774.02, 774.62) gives 61.74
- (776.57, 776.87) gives 64.55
